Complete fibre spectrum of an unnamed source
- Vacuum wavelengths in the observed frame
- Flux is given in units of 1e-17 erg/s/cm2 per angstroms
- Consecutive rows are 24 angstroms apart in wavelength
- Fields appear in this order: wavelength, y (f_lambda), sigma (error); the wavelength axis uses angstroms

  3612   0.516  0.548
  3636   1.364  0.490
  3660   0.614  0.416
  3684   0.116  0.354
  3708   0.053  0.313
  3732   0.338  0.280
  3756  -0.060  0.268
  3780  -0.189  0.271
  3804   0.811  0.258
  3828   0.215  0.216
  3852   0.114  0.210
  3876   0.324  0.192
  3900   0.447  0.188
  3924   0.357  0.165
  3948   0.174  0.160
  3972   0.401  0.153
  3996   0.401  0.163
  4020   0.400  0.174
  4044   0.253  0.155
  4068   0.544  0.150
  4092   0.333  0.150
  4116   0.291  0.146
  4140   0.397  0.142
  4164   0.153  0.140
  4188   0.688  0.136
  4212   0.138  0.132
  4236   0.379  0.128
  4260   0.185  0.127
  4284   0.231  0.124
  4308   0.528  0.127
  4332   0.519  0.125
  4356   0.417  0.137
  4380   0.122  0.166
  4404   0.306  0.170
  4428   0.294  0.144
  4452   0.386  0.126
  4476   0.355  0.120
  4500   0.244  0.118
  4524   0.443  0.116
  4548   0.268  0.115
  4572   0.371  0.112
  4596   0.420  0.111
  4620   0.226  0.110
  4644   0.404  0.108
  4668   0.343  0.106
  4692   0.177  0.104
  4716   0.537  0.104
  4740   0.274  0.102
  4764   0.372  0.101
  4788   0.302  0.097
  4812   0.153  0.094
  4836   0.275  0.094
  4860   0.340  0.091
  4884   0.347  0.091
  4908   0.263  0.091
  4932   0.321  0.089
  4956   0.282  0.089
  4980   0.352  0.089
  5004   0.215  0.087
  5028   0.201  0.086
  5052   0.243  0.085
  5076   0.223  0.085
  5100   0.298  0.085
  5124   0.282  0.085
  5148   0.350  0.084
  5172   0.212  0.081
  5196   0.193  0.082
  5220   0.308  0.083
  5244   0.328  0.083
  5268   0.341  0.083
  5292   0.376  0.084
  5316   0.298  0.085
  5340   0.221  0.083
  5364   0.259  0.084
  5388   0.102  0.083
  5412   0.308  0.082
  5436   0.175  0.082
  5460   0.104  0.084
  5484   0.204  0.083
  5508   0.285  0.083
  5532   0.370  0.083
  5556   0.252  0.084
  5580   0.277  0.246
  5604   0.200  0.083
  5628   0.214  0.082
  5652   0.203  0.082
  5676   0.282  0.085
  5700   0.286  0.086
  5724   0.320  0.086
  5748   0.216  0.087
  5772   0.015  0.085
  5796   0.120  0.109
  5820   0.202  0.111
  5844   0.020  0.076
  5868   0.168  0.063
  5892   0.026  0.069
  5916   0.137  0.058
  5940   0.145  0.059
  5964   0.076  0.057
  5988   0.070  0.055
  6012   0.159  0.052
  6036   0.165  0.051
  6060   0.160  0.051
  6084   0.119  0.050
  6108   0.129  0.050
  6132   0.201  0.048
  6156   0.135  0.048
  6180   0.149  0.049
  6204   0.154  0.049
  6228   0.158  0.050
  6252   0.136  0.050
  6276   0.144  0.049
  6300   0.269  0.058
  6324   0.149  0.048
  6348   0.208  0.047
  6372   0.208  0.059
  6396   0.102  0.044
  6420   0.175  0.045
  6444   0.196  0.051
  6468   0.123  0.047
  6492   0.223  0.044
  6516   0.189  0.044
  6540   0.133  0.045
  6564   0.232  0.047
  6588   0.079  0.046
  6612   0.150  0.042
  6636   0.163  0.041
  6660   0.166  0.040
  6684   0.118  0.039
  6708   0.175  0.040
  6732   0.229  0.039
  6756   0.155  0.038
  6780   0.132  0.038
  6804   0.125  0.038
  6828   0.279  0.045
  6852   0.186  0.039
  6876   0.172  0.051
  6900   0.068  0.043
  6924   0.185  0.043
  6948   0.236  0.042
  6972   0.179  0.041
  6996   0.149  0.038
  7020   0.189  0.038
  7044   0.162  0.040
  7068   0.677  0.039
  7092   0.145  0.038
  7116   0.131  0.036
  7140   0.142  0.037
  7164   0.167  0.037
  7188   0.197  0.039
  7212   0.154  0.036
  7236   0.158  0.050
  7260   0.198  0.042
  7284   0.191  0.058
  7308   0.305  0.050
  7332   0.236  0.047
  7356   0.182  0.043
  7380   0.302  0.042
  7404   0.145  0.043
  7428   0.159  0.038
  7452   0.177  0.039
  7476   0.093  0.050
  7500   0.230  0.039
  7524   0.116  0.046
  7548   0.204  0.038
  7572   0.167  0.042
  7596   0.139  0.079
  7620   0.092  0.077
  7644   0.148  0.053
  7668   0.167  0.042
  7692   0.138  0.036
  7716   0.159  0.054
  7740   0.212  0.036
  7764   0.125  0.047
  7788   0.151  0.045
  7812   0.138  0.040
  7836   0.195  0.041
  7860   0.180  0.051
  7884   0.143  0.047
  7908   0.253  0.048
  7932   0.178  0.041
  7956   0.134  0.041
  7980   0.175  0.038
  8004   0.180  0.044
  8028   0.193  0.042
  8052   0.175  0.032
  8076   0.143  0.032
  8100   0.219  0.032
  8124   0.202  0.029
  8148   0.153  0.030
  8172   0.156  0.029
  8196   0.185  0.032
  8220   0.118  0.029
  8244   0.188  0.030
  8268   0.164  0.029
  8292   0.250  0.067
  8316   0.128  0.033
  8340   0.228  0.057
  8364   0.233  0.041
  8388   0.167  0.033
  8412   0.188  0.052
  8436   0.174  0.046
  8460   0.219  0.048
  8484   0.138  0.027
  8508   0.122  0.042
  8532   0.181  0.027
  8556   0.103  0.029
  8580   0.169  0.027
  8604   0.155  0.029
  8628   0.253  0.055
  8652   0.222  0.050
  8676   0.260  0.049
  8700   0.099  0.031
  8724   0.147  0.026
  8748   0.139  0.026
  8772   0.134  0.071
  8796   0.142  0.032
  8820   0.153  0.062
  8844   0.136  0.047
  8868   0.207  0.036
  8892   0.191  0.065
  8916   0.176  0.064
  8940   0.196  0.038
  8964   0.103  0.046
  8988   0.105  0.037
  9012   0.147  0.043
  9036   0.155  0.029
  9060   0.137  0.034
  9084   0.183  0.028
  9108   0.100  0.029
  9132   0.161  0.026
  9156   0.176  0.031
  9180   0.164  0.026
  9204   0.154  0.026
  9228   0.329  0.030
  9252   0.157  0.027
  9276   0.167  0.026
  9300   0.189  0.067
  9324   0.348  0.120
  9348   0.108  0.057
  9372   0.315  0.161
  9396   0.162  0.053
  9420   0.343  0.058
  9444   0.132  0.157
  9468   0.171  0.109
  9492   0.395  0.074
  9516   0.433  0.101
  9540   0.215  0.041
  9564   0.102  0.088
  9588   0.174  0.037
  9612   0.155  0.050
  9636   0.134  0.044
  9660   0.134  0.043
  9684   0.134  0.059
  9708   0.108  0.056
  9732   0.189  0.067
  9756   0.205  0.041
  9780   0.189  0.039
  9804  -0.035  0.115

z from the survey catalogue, 0.898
